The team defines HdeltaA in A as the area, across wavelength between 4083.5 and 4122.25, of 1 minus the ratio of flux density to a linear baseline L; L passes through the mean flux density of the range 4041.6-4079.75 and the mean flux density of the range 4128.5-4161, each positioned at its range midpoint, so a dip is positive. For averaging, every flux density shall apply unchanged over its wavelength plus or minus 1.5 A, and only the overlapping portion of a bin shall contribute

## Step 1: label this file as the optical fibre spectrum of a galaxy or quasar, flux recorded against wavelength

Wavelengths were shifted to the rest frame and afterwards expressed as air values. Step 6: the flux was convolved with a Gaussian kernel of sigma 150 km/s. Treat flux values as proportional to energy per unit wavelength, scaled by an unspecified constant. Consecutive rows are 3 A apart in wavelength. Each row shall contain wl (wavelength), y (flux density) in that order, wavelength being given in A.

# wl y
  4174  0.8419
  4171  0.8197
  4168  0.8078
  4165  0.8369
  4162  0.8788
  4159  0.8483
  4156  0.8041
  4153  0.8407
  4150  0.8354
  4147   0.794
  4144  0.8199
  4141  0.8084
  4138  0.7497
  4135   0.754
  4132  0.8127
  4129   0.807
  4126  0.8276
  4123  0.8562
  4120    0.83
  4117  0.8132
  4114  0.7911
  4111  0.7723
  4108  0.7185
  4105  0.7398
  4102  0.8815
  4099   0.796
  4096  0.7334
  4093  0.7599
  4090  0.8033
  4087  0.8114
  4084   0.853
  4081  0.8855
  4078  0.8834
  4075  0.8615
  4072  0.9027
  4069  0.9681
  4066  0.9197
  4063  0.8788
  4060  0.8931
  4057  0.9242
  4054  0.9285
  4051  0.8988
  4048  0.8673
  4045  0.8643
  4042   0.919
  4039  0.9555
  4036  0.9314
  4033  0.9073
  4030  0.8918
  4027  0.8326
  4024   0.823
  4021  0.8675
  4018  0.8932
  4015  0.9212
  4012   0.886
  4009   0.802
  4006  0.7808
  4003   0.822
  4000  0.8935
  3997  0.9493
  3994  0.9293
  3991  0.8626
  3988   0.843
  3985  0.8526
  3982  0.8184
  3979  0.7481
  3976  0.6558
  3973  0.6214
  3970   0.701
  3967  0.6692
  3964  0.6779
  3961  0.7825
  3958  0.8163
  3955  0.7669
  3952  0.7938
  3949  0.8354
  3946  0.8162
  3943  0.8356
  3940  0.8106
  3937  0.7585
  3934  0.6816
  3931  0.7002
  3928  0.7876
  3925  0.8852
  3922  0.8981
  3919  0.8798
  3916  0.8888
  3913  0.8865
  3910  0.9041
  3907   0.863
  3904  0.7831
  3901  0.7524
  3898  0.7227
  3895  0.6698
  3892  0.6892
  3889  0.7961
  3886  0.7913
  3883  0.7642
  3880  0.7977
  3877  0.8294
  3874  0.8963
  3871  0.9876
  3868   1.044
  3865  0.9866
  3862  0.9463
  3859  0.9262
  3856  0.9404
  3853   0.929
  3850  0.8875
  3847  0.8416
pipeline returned 2.8 A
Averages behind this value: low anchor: 0.9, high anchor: 0.808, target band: 0.792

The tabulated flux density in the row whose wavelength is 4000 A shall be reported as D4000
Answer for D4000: 0.8935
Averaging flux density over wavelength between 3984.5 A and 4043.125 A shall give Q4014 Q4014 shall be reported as 0.878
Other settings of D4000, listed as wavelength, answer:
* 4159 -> 0.8483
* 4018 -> 0.8932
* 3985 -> 0.8526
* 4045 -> 0.8643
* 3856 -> 0.9404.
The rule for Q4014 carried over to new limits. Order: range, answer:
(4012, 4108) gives 0.869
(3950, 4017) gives 0.801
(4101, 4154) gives 0.802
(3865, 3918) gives 0.832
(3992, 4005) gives 0.893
